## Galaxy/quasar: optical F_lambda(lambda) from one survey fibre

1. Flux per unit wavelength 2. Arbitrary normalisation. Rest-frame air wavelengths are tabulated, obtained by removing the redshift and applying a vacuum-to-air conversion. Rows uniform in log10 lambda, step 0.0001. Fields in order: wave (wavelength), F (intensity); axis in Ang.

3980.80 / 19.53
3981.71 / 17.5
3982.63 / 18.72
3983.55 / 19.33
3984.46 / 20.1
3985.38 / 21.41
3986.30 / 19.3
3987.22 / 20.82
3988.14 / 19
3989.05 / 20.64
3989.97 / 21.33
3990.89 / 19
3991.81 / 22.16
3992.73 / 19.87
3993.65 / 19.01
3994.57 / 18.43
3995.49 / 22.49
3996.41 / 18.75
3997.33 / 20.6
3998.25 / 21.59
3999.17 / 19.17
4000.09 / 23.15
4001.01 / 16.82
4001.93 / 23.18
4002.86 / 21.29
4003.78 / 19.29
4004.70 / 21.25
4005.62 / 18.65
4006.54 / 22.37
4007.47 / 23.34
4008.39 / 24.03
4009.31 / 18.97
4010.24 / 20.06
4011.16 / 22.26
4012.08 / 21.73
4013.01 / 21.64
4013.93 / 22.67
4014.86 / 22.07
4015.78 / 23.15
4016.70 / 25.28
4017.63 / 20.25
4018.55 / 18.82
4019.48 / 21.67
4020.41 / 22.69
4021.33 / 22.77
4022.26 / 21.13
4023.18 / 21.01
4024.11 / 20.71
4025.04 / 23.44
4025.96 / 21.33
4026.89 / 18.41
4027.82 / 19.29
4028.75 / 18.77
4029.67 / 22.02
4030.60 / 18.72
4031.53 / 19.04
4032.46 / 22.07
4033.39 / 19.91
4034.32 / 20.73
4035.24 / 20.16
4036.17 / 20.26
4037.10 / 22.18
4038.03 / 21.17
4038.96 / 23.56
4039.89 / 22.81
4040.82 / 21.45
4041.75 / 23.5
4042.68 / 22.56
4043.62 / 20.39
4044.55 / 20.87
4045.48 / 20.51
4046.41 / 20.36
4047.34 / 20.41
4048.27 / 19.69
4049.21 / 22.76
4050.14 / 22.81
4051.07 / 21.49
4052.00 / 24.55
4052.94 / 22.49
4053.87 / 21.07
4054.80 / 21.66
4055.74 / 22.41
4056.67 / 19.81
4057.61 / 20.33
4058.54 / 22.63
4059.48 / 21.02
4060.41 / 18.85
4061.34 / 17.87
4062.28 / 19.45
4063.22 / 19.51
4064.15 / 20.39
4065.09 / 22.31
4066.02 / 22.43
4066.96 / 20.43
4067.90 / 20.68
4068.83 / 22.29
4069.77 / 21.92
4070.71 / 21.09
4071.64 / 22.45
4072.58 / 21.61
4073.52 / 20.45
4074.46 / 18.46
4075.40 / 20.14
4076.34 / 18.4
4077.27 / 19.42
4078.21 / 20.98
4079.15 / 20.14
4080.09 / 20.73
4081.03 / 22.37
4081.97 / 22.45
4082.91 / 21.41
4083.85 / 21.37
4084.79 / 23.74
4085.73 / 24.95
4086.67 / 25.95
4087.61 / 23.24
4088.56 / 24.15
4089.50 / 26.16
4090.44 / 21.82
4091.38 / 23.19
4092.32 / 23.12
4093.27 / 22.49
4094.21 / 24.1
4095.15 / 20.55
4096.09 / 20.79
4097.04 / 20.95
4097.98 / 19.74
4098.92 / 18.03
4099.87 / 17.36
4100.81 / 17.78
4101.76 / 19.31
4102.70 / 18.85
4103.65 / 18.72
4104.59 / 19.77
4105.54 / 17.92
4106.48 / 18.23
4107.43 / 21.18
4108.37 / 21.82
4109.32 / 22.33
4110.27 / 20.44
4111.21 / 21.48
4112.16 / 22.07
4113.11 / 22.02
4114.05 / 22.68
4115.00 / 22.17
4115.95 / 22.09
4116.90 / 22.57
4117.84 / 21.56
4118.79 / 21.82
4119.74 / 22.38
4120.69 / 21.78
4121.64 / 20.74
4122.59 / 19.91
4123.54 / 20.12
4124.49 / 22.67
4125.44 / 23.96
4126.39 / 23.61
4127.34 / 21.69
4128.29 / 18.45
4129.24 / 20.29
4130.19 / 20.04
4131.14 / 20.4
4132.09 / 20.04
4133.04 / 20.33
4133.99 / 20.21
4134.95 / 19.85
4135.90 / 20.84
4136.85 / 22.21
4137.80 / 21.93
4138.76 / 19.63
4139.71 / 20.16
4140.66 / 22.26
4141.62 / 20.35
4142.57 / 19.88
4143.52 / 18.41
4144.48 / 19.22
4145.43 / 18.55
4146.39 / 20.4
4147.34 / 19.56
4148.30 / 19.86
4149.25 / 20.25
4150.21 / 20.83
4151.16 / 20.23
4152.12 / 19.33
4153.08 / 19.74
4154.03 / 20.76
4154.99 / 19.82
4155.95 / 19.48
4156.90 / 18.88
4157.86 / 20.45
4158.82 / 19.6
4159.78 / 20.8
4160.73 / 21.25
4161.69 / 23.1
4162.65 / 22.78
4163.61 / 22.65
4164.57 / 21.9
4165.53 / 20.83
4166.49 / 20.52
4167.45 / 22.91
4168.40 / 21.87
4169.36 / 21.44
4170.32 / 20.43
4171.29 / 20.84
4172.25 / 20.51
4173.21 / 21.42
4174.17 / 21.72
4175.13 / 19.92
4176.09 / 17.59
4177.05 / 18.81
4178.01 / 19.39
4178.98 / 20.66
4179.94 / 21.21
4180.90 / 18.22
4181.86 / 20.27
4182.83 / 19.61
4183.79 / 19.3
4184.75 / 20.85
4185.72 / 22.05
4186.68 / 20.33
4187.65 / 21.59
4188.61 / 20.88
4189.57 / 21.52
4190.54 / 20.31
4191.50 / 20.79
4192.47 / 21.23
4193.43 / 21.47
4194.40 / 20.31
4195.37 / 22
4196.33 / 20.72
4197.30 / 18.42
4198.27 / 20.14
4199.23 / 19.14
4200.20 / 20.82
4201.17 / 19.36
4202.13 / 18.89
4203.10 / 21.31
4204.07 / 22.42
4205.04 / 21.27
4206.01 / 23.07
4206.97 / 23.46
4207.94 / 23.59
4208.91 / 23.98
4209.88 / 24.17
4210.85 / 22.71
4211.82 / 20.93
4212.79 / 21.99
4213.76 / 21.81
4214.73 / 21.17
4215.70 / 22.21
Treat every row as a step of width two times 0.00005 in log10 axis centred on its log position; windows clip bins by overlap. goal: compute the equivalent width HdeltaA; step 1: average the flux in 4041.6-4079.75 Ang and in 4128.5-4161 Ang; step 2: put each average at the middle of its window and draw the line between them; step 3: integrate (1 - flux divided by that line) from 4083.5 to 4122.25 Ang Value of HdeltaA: -1.8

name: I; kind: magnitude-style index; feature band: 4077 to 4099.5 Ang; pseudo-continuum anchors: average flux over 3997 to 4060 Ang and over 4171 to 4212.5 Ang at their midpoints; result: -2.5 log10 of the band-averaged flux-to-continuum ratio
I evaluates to -0.05 mag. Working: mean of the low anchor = 21.3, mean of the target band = 22.2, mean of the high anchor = 20.9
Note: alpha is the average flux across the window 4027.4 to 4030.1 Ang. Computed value 20.1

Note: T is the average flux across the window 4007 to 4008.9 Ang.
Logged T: 23.5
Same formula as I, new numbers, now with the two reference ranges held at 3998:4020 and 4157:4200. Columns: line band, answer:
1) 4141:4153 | 0.057 mag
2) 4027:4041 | 0.027 mag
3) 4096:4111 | 0.076 mag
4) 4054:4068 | 0.026 mag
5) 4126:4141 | 0.008 mag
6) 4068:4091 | -0.041 mag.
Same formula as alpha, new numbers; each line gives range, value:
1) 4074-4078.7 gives 19.5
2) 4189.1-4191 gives 20.9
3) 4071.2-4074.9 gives 20.7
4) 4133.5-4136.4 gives 20.3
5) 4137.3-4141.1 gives 21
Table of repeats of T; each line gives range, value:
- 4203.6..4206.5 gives 22.3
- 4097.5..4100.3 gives 18.4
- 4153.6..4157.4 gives 19.7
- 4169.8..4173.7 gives 20.8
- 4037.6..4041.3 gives 22.3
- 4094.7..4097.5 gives 20.7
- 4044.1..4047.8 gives 20.6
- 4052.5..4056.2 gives 21.9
